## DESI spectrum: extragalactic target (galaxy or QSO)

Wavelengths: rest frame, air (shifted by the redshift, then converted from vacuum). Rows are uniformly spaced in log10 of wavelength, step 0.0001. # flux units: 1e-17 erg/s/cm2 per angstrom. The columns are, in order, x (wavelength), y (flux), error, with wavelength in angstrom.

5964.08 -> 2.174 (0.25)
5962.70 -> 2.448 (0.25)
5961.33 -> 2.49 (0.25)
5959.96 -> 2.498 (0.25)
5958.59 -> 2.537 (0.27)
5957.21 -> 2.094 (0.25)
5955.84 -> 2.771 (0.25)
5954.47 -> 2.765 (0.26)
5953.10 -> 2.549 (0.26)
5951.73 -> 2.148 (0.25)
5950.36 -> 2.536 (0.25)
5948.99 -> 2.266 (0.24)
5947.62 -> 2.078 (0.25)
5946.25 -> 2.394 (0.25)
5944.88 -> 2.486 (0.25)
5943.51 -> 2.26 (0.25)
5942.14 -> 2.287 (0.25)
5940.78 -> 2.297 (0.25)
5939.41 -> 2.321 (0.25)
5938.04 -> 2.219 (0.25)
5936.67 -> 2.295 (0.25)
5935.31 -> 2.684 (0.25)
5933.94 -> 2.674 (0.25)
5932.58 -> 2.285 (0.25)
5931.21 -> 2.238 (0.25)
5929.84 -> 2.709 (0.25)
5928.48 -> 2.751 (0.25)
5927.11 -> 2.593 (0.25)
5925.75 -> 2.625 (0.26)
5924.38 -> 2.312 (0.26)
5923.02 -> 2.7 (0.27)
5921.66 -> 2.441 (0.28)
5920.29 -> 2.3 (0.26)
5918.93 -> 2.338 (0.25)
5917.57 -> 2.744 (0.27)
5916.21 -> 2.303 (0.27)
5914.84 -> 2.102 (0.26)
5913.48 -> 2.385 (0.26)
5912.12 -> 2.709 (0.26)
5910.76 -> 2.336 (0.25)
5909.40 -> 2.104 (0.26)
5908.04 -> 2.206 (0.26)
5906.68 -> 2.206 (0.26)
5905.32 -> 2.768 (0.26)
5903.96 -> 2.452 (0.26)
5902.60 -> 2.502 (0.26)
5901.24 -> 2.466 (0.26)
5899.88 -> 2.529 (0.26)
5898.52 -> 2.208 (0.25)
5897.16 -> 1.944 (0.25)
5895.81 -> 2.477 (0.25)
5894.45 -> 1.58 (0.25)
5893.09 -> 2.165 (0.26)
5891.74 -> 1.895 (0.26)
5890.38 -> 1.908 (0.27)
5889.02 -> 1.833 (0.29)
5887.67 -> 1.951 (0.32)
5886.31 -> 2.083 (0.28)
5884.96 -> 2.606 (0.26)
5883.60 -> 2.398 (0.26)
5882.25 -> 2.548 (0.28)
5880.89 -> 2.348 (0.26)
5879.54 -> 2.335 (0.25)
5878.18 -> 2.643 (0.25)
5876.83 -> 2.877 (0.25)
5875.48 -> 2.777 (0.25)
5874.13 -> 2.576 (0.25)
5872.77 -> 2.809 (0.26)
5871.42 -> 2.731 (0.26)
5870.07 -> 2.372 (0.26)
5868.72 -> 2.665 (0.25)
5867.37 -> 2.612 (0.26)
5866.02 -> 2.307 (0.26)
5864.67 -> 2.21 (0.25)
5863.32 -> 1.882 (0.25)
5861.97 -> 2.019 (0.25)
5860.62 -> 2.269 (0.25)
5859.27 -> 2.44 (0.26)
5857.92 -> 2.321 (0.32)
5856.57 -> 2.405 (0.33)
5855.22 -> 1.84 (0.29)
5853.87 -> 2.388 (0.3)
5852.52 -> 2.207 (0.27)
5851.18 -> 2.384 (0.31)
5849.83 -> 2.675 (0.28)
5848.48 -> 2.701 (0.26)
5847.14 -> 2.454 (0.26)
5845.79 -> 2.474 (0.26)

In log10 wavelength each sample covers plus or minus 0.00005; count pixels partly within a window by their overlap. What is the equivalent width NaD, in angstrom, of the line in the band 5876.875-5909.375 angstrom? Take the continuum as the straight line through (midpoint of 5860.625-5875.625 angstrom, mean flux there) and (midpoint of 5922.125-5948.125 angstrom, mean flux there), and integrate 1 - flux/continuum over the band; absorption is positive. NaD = 2.2 angstrom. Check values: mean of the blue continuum 2.43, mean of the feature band 2.27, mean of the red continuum 2.43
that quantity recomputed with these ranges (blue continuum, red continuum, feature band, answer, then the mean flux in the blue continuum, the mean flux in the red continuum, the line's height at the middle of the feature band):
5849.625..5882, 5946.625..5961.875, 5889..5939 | 1.4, 2.42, 2.43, 2.42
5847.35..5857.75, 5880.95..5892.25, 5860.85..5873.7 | -0.7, 2.37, 2.17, 2.28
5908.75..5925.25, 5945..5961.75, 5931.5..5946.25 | 0.2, 2.4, 2.43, 2.42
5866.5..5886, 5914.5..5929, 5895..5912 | 1.1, 2.58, 2.48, 2.52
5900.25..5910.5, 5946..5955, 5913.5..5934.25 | -0.7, 2.39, 2.38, 2.39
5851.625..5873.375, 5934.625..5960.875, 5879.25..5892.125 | 0.9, 2.34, 2.4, 2.36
